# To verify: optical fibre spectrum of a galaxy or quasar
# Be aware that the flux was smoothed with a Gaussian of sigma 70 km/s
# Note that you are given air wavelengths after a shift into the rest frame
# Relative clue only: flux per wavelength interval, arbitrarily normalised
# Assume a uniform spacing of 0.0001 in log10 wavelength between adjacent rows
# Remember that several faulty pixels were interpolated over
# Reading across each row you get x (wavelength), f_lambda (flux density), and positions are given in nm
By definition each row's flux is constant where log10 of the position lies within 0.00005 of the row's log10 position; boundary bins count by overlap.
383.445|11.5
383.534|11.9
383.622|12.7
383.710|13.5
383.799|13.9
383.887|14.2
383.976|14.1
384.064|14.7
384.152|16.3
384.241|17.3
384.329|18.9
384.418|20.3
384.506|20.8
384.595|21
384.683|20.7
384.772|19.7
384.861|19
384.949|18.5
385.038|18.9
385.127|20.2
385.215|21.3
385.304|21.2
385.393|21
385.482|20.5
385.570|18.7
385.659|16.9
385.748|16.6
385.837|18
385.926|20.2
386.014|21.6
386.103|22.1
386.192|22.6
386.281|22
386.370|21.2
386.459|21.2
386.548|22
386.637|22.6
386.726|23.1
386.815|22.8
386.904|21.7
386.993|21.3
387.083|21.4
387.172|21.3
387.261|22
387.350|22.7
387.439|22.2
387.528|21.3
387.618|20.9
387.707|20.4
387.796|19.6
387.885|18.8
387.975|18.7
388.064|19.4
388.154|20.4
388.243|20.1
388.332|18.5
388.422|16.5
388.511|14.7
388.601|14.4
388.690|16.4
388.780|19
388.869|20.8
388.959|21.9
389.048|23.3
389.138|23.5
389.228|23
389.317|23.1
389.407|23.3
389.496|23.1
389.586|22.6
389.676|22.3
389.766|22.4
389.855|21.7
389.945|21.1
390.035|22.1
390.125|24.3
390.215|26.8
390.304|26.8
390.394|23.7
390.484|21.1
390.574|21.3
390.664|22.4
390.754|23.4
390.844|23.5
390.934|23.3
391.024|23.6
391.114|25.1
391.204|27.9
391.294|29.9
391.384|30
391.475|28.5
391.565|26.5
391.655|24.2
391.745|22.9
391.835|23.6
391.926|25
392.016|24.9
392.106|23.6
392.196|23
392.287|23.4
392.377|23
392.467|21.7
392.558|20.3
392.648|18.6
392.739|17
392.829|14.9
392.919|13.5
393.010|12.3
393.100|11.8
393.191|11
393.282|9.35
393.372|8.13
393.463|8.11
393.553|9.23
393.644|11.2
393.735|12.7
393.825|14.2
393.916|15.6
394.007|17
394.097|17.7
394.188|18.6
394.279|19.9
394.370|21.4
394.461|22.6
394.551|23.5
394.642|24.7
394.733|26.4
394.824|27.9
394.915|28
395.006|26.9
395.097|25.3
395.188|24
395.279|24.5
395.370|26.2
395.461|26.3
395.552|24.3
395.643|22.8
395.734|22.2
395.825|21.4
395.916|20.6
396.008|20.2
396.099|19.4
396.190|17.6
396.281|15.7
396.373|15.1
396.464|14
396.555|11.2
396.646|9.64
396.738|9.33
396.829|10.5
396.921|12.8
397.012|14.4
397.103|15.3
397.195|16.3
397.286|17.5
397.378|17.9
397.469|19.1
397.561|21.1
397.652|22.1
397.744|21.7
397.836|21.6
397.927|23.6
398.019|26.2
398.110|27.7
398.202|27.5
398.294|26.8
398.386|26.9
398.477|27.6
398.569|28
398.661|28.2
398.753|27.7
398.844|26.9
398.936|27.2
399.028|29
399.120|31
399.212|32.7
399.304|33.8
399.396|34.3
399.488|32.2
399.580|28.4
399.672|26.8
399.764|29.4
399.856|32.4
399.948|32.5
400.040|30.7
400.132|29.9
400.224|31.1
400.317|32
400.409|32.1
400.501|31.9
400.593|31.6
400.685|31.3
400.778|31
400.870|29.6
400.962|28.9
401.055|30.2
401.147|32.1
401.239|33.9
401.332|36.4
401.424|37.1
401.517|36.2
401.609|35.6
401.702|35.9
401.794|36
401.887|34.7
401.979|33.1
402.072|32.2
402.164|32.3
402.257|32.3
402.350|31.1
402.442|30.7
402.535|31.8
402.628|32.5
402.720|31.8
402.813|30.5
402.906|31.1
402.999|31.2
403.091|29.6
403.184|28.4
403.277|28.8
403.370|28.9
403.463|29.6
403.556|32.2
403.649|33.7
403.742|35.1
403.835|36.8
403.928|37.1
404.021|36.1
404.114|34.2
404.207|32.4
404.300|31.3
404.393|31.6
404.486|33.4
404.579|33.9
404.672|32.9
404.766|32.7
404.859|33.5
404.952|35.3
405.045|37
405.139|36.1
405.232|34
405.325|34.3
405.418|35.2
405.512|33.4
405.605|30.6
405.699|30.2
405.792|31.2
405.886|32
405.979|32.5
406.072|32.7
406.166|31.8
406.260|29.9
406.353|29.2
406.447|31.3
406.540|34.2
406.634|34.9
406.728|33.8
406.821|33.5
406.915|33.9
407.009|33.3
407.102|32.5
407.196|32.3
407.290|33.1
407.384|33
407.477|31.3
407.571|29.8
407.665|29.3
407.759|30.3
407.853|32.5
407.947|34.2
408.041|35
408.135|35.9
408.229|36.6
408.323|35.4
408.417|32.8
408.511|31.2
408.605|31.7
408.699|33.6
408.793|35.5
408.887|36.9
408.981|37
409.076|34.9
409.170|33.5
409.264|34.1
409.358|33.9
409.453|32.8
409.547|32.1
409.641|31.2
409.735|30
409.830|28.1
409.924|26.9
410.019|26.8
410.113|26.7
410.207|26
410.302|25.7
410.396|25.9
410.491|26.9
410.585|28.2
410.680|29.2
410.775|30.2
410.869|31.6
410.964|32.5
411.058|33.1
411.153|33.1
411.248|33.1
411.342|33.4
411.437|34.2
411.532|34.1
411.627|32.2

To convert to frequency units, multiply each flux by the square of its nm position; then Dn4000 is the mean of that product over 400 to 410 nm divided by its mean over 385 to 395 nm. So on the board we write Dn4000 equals 1.70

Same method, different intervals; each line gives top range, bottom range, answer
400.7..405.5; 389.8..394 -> 1.72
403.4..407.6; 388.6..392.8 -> 1.54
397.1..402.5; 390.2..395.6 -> 1.43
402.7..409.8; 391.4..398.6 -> 1.75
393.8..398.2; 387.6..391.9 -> 0.93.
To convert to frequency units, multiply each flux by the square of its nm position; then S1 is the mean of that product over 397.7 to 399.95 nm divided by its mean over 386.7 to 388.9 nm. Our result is 1.51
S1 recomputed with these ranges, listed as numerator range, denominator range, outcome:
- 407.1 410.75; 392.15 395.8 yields 1.76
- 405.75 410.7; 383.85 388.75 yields 1.80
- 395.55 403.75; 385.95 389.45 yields 1.39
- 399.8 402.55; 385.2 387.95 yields 1.68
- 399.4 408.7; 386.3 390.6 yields 1.65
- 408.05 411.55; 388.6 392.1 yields 1.49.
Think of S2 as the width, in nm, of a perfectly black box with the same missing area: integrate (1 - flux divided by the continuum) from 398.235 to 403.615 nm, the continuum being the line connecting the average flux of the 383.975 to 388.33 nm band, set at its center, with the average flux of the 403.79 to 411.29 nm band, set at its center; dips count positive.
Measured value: -0.48 nm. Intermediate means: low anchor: 20.2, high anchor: 32.4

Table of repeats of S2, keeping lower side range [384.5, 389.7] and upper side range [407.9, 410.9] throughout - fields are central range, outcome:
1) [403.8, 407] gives -0.40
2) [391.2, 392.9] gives -0.03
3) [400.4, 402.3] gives -0.38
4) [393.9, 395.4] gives 0.08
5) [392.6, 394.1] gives 0.68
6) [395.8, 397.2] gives 0.56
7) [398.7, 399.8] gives -0.14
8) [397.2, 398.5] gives 0.14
